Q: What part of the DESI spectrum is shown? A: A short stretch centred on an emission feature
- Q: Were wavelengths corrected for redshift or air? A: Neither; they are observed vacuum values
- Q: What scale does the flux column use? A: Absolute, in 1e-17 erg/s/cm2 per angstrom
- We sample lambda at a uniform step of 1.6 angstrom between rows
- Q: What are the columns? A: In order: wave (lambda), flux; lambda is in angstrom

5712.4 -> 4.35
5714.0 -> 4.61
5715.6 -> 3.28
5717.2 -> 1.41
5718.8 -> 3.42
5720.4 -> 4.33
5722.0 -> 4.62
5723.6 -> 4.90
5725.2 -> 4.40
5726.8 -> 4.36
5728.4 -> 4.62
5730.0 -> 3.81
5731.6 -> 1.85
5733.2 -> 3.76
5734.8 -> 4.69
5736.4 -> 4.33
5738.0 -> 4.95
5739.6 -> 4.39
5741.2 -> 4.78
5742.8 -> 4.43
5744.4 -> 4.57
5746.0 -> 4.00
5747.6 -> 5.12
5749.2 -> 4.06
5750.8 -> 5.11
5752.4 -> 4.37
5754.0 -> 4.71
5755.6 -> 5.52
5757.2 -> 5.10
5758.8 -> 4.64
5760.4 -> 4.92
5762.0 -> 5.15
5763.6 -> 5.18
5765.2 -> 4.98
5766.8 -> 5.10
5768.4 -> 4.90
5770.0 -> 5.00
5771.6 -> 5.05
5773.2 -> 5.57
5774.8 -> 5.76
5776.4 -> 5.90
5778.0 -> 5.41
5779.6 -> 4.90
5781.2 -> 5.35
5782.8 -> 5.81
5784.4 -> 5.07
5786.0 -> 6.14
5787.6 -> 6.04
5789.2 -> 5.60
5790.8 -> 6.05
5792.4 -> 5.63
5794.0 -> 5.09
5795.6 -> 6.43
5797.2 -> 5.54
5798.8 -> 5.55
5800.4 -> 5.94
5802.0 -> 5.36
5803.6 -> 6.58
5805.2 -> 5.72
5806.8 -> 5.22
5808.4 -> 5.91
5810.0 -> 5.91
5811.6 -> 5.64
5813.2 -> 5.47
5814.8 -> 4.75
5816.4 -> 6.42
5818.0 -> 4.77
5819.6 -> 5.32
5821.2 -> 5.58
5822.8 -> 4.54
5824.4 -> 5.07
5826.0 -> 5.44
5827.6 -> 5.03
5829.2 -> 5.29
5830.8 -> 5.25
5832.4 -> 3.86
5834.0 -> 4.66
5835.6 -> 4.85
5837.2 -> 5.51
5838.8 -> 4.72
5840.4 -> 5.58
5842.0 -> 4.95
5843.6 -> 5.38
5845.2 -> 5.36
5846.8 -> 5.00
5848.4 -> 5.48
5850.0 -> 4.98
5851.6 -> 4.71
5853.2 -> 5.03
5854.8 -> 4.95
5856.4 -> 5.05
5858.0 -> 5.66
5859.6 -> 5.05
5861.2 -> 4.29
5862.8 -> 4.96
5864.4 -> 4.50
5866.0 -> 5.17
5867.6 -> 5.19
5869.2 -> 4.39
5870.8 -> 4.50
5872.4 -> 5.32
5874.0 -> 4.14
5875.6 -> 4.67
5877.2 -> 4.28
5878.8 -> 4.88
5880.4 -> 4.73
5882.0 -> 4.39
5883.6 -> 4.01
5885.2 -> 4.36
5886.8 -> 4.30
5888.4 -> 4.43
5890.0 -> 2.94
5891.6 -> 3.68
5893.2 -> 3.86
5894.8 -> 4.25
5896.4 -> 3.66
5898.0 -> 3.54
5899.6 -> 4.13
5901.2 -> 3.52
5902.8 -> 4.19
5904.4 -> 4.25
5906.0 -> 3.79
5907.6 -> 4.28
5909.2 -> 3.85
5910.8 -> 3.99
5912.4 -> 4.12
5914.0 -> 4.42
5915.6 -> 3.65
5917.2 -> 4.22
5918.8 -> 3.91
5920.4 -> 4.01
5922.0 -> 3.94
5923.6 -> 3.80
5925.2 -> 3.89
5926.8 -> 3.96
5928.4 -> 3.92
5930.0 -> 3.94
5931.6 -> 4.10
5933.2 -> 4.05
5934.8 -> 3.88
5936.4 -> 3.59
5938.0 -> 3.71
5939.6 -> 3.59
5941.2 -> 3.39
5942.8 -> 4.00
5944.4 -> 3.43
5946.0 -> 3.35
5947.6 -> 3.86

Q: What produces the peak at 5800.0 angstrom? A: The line Mg II 2798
